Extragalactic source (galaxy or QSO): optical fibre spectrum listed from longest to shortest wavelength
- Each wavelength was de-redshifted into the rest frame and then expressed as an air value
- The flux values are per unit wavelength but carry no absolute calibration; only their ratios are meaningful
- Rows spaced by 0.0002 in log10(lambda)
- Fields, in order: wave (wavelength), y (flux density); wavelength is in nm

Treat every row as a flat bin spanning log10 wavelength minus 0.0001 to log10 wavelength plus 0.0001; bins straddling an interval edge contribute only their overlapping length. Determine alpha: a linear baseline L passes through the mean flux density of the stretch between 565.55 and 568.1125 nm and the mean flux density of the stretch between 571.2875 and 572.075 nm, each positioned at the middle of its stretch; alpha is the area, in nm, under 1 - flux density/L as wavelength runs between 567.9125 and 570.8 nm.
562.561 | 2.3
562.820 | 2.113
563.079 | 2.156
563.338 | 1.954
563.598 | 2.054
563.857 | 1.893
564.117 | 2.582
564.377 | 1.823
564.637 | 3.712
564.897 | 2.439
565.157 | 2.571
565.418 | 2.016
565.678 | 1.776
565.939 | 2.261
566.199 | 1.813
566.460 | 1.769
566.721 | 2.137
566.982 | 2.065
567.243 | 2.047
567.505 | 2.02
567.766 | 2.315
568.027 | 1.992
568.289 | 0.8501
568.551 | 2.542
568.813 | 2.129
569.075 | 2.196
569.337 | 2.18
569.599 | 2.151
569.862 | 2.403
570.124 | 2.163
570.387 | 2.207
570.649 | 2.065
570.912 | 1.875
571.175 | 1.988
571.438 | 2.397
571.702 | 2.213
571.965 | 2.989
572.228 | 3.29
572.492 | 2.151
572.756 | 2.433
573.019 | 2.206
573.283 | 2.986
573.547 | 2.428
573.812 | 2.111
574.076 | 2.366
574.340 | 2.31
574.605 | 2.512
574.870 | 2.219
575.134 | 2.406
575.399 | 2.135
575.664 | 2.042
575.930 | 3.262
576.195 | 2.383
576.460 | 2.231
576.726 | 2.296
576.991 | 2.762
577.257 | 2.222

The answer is 0.25 nm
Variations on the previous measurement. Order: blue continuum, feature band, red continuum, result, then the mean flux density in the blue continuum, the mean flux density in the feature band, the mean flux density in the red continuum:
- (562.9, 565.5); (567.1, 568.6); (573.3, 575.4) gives 0.26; 2.32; 1.93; 2.36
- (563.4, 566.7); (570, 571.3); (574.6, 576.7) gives 0.14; 2.22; 2.06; 2.39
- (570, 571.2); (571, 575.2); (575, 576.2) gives -0.33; 2.07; 2.43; 2.45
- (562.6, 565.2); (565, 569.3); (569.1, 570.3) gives 0.43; 2.32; 2.04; 2.22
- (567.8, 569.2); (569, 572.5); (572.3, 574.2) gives -0.21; 1.97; 2.31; 2.41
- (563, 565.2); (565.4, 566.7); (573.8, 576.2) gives 0.23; 2.35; 1.94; 2.39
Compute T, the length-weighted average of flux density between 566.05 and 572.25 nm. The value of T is 2.14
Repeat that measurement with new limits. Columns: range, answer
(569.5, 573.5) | 2.37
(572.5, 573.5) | 2.49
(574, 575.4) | 2.34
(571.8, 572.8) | 2.72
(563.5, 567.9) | 2.19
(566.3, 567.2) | 1.99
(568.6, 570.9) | 2.18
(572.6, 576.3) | 2.41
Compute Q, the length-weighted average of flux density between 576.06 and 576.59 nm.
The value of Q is 2.32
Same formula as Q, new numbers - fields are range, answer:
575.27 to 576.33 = 2.46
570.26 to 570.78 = 2.14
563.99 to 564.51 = 2.21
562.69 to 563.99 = 2.04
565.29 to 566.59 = 1.93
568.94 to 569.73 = 2.18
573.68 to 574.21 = 2.24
